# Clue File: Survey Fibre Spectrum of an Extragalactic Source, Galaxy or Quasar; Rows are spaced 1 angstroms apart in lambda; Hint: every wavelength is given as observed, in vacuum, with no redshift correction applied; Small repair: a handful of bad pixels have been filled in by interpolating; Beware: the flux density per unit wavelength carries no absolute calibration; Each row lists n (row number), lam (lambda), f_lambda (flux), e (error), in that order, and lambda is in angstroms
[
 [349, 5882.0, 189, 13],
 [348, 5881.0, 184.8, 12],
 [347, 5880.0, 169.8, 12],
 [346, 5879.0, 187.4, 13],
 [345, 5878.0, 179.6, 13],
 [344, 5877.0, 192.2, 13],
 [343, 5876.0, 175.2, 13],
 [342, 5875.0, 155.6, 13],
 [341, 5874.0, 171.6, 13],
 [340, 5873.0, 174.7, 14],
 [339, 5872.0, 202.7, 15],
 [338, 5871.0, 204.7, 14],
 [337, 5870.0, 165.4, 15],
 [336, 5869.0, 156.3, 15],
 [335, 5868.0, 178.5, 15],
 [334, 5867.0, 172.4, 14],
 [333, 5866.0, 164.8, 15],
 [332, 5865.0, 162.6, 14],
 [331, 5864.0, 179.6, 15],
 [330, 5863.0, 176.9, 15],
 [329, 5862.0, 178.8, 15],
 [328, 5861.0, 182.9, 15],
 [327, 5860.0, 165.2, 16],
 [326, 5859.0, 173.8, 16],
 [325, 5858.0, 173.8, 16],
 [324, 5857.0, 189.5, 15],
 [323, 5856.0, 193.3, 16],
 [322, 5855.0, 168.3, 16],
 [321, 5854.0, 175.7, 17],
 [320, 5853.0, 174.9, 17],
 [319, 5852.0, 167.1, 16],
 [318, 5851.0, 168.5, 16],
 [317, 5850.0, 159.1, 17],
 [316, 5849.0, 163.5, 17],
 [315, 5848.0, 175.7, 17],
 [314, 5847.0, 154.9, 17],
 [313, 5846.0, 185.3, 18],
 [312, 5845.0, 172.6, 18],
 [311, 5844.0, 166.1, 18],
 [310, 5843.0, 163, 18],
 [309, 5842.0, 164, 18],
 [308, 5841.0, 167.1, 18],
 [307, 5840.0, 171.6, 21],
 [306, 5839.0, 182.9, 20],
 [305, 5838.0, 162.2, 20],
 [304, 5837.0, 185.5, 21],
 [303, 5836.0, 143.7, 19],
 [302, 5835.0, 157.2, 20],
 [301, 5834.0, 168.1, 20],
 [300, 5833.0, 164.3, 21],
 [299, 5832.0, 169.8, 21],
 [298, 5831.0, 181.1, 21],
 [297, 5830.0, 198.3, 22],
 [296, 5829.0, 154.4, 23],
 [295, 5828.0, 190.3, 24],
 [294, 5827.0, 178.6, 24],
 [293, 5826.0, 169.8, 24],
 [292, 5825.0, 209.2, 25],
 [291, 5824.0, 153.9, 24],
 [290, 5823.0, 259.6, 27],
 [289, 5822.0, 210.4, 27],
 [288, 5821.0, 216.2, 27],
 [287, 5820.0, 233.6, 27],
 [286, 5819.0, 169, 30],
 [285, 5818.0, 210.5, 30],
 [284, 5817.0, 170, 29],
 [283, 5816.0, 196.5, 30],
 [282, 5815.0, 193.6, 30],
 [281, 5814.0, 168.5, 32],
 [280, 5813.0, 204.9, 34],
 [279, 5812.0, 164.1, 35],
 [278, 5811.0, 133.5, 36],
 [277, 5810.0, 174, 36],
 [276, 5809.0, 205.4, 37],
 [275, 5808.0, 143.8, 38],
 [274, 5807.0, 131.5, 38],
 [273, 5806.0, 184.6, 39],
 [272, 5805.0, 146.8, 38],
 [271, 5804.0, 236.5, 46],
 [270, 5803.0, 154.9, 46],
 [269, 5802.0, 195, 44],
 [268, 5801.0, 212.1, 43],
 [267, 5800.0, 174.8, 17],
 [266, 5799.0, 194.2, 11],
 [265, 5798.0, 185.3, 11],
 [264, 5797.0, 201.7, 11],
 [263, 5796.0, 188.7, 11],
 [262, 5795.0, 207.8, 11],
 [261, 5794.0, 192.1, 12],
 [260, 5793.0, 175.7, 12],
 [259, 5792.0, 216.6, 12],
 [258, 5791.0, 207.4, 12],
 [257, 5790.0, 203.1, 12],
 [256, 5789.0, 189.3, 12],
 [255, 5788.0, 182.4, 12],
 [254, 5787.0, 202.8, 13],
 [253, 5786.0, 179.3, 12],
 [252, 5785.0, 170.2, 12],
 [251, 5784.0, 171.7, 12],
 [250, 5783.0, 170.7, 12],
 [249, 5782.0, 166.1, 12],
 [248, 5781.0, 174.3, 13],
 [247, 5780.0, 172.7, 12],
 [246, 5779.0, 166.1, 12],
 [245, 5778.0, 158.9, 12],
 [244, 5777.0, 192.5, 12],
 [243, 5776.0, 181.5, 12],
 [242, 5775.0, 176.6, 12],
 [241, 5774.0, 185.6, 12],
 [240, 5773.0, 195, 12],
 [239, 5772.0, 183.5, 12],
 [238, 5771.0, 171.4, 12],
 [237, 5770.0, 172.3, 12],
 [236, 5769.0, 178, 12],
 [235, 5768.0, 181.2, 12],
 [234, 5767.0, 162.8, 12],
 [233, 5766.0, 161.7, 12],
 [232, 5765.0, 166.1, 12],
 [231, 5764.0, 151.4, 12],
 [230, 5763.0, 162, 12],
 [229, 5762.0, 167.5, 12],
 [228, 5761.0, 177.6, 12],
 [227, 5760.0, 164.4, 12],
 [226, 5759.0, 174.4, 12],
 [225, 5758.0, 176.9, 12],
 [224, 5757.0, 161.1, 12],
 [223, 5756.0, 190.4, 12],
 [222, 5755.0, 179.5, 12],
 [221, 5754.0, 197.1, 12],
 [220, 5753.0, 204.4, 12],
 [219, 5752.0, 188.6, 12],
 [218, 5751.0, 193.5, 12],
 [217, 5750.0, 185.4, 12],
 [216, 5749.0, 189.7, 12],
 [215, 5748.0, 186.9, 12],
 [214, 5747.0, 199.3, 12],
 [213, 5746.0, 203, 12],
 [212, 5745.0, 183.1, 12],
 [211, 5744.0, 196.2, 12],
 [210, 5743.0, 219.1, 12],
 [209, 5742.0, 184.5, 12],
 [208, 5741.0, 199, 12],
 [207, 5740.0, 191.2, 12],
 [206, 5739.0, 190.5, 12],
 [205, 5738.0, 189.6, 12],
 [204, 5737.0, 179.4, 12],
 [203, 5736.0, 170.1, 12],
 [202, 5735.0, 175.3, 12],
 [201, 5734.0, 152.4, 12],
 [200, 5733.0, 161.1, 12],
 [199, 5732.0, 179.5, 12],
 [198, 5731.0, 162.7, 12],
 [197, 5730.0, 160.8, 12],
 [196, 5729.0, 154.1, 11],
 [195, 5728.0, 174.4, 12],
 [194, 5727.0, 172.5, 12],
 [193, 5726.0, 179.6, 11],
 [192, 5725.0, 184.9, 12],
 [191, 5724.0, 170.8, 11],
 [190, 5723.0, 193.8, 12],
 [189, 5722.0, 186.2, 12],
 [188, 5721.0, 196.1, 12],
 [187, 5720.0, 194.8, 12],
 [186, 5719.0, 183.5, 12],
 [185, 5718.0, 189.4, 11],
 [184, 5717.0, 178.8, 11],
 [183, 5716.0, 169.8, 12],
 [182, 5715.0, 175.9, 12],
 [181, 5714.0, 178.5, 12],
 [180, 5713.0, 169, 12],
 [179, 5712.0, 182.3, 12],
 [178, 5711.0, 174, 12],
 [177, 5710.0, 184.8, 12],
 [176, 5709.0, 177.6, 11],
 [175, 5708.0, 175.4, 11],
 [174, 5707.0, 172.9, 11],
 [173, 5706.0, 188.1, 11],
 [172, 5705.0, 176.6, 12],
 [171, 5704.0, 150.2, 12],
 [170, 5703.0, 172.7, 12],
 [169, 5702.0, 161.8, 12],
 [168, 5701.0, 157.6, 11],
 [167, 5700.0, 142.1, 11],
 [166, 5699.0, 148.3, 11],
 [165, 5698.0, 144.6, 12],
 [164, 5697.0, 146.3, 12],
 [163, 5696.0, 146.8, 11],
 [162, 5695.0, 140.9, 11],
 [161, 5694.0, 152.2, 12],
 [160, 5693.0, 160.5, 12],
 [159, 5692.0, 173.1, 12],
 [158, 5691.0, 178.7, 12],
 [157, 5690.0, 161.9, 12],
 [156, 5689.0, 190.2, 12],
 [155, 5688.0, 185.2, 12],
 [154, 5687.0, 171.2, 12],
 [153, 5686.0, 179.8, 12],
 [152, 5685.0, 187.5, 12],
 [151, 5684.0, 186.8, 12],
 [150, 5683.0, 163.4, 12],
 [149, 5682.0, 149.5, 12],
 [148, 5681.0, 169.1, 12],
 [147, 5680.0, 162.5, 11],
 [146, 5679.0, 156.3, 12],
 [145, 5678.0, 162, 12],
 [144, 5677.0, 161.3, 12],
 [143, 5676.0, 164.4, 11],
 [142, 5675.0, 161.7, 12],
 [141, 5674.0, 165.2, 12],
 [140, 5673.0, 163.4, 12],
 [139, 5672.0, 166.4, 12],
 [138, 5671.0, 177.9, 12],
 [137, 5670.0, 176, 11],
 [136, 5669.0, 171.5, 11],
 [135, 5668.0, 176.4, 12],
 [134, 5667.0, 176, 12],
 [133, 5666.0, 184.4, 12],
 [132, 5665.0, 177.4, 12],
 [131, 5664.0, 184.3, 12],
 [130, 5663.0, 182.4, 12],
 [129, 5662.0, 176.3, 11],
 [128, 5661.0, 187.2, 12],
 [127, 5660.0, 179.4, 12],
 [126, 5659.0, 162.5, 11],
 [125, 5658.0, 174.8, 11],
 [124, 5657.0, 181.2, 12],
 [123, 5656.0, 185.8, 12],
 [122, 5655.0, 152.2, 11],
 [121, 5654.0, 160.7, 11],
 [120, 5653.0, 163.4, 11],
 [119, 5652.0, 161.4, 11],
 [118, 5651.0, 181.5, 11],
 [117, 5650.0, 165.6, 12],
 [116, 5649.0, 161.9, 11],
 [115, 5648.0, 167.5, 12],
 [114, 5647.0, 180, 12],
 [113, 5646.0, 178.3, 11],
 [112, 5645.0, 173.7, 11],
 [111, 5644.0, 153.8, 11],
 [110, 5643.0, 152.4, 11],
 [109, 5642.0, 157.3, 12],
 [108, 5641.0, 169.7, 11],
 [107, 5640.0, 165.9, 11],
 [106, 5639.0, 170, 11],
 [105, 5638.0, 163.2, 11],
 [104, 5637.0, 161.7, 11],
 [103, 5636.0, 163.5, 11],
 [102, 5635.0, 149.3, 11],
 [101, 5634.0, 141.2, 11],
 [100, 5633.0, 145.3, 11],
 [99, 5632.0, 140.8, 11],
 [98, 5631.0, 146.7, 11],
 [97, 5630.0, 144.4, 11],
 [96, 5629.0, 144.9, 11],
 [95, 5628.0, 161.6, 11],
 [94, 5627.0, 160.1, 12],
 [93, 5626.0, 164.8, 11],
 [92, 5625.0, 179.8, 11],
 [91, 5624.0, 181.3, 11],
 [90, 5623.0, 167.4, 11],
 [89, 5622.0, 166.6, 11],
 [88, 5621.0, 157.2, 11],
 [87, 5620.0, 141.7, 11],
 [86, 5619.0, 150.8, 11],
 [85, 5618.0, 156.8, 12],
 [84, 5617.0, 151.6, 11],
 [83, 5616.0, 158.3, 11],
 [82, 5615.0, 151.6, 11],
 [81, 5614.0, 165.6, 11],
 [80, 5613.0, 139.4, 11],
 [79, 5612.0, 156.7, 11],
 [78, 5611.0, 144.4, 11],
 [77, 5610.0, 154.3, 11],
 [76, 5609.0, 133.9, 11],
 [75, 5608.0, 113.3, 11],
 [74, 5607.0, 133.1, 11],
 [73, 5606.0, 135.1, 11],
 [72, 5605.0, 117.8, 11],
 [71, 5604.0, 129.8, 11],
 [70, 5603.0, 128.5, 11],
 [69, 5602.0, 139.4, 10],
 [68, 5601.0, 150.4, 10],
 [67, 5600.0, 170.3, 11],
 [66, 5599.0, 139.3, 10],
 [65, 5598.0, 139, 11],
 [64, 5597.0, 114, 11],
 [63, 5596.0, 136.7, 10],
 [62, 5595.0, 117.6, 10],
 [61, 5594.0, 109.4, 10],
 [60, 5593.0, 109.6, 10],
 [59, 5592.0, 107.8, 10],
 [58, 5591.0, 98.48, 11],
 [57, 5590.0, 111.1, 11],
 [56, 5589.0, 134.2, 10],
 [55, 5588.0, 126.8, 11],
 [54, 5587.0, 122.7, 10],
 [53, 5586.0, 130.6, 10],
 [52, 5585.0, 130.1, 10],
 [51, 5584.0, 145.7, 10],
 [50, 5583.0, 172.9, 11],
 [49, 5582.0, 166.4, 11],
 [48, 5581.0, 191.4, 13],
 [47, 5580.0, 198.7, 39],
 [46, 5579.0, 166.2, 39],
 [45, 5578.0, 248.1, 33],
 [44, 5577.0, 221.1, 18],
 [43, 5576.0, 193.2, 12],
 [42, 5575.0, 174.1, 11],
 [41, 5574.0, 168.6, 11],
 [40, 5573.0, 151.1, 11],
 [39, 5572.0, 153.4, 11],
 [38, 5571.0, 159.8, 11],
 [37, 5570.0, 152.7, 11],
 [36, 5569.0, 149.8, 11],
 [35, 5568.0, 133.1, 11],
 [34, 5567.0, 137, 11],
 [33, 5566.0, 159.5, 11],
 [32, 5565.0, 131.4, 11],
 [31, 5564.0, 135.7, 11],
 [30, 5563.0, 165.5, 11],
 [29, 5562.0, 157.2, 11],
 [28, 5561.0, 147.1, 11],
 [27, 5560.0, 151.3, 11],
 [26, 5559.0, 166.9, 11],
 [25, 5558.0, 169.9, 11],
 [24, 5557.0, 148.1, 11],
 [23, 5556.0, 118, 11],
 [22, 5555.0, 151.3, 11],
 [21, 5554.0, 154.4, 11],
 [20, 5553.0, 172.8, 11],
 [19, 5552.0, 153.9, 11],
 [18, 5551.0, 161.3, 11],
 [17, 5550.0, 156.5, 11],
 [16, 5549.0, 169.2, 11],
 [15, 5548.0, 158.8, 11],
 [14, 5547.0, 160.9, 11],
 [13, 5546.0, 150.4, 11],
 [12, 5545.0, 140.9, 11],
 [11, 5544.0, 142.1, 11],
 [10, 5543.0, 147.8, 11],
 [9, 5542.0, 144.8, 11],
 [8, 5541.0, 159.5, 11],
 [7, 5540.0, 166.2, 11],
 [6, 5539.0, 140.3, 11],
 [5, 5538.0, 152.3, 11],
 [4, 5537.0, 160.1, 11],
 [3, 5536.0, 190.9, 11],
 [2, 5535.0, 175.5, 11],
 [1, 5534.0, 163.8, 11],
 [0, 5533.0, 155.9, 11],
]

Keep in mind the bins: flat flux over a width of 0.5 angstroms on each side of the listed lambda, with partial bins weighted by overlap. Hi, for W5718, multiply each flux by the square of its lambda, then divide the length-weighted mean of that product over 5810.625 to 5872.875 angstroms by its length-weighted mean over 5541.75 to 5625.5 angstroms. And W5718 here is 1.3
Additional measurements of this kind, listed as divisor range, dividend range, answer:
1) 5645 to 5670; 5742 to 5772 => 1.08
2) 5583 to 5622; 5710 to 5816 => 1.40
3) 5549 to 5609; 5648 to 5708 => 1.18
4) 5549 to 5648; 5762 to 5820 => 1.27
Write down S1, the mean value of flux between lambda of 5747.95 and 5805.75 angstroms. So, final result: 182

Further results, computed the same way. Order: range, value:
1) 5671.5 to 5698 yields 165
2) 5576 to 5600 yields 147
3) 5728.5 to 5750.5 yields 182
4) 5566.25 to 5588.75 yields 163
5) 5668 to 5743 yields 172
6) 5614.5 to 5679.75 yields 165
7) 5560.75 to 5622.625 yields 148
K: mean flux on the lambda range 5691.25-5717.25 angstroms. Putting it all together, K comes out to 165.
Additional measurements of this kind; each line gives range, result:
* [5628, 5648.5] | 159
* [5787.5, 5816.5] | 185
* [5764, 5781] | 175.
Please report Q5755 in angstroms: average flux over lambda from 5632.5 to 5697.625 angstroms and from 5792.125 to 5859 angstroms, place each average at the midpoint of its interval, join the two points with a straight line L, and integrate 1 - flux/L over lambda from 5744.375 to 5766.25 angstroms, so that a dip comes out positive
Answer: -0.8 angstroms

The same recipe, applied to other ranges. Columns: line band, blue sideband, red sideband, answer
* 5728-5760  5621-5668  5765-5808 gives -1.03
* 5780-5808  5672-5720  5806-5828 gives -0.38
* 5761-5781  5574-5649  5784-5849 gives 0.27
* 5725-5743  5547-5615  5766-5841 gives -0.52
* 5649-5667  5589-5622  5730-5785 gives -2.67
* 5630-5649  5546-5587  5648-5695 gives 0.90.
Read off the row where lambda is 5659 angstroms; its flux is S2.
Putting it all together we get 162.5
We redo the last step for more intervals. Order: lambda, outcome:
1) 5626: 164.8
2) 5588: 126.8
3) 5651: 181.5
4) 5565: 131.4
